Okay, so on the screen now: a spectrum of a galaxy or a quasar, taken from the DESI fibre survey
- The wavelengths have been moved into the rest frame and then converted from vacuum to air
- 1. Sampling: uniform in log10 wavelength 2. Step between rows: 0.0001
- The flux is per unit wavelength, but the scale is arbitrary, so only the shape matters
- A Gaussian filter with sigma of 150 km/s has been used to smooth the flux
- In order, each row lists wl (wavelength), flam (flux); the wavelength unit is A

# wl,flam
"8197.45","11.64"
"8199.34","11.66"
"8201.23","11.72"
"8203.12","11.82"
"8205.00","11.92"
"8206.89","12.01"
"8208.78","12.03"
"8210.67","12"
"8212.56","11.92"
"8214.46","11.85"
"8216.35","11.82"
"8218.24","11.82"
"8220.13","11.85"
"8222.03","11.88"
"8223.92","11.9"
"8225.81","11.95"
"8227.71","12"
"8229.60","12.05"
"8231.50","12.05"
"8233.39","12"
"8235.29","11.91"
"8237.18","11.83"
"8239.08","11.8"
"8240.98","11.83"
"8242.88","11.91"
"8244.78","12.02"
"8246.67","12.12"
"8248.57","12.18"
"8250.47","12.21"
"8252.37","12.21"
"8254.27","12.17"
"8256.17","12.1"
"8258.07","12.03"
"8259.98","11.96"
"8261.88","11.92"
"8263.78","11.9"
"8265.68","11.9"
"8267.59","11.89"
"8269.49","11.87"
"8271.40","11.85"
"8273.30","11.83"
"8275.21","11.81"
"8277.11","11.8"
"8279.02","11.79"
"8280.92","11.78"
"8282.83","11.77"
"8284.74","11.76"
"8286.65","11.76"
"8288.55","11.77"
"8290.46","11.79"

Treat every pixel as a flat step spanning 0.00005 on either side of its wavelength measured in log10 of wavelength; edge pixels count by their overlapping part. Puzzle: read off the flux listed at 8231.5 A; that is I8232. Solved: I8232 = 12.05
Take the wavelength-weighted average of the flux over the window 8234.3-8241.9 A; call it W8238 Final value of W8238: 11.8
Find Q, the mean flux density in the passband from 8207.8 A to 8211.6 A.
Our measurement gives 12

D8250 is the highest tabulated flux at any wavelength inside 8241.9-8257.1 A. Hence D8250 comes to 12.21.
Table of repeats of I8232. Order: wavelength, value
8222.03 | 11.88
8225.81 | 11.95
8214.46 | 11.85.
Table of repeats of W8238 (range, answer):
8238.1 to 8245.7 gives 11.9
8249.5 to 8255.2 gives 12.2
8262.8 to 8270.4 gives 11.9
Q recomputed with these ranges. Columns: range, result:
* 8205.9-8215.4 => 12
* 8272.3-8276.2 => 11.8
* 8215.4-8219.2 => 11.8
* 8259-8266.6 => 11.9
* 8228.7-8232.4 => 12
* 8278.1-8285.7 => 11.8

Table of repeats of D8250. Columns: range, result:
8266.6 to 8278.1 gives 11.89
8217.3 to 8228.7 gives 12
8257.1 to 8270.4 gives 12.03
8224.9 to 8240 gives 12.05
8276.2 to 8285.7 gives 11.8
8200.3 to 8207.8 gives 12.01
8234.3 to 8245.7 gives 12.02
